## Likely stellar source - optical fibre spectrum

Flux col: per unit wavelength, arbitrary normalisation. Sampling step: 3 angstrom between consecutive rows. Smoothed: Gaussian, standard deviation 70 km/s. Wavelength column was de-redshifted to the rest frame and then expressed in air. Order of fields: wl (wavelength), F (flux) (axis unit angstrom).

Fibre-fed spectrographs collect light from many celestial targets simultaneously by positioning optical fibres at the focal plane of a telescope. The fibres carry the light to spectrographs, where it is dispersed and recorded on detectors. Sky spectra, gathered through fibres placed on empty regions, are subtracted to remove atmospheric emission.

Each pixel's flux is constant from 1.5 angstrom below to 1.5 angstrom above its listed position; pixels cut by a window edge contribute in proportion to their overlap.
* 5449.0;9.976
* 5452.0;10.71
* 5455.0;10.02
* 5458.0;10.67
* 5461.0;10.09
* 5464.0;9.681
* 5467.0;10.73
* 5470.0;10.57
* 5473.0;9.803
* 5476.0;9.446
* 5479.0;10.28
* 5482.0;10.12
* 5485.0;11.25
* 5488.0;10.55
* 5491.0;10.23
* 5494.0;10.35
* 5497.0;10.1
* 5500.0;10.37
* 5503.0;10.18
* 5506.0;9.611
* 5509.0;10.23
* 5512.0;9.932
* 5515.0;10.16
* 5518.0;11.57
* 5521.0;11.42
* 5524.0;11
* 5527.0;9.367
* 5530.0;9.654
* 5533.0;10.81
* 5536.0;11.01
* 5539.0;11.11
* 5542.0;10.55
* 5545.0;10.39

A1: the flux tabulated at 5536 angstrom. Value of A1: 11.01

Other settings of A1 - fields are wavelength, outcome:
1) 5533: 10.81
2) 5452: 10.71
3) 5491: 10.23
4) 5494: 10.35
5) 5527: 9.367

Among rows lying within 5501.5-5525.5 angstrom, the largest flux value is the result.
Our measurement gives 11.57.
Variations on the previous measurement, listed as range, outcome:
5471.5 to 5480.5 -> 10.28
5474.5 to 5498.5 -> 11.25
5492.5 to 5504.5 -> 10.37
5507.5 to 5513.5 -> 10.23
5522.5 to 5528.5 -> 11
